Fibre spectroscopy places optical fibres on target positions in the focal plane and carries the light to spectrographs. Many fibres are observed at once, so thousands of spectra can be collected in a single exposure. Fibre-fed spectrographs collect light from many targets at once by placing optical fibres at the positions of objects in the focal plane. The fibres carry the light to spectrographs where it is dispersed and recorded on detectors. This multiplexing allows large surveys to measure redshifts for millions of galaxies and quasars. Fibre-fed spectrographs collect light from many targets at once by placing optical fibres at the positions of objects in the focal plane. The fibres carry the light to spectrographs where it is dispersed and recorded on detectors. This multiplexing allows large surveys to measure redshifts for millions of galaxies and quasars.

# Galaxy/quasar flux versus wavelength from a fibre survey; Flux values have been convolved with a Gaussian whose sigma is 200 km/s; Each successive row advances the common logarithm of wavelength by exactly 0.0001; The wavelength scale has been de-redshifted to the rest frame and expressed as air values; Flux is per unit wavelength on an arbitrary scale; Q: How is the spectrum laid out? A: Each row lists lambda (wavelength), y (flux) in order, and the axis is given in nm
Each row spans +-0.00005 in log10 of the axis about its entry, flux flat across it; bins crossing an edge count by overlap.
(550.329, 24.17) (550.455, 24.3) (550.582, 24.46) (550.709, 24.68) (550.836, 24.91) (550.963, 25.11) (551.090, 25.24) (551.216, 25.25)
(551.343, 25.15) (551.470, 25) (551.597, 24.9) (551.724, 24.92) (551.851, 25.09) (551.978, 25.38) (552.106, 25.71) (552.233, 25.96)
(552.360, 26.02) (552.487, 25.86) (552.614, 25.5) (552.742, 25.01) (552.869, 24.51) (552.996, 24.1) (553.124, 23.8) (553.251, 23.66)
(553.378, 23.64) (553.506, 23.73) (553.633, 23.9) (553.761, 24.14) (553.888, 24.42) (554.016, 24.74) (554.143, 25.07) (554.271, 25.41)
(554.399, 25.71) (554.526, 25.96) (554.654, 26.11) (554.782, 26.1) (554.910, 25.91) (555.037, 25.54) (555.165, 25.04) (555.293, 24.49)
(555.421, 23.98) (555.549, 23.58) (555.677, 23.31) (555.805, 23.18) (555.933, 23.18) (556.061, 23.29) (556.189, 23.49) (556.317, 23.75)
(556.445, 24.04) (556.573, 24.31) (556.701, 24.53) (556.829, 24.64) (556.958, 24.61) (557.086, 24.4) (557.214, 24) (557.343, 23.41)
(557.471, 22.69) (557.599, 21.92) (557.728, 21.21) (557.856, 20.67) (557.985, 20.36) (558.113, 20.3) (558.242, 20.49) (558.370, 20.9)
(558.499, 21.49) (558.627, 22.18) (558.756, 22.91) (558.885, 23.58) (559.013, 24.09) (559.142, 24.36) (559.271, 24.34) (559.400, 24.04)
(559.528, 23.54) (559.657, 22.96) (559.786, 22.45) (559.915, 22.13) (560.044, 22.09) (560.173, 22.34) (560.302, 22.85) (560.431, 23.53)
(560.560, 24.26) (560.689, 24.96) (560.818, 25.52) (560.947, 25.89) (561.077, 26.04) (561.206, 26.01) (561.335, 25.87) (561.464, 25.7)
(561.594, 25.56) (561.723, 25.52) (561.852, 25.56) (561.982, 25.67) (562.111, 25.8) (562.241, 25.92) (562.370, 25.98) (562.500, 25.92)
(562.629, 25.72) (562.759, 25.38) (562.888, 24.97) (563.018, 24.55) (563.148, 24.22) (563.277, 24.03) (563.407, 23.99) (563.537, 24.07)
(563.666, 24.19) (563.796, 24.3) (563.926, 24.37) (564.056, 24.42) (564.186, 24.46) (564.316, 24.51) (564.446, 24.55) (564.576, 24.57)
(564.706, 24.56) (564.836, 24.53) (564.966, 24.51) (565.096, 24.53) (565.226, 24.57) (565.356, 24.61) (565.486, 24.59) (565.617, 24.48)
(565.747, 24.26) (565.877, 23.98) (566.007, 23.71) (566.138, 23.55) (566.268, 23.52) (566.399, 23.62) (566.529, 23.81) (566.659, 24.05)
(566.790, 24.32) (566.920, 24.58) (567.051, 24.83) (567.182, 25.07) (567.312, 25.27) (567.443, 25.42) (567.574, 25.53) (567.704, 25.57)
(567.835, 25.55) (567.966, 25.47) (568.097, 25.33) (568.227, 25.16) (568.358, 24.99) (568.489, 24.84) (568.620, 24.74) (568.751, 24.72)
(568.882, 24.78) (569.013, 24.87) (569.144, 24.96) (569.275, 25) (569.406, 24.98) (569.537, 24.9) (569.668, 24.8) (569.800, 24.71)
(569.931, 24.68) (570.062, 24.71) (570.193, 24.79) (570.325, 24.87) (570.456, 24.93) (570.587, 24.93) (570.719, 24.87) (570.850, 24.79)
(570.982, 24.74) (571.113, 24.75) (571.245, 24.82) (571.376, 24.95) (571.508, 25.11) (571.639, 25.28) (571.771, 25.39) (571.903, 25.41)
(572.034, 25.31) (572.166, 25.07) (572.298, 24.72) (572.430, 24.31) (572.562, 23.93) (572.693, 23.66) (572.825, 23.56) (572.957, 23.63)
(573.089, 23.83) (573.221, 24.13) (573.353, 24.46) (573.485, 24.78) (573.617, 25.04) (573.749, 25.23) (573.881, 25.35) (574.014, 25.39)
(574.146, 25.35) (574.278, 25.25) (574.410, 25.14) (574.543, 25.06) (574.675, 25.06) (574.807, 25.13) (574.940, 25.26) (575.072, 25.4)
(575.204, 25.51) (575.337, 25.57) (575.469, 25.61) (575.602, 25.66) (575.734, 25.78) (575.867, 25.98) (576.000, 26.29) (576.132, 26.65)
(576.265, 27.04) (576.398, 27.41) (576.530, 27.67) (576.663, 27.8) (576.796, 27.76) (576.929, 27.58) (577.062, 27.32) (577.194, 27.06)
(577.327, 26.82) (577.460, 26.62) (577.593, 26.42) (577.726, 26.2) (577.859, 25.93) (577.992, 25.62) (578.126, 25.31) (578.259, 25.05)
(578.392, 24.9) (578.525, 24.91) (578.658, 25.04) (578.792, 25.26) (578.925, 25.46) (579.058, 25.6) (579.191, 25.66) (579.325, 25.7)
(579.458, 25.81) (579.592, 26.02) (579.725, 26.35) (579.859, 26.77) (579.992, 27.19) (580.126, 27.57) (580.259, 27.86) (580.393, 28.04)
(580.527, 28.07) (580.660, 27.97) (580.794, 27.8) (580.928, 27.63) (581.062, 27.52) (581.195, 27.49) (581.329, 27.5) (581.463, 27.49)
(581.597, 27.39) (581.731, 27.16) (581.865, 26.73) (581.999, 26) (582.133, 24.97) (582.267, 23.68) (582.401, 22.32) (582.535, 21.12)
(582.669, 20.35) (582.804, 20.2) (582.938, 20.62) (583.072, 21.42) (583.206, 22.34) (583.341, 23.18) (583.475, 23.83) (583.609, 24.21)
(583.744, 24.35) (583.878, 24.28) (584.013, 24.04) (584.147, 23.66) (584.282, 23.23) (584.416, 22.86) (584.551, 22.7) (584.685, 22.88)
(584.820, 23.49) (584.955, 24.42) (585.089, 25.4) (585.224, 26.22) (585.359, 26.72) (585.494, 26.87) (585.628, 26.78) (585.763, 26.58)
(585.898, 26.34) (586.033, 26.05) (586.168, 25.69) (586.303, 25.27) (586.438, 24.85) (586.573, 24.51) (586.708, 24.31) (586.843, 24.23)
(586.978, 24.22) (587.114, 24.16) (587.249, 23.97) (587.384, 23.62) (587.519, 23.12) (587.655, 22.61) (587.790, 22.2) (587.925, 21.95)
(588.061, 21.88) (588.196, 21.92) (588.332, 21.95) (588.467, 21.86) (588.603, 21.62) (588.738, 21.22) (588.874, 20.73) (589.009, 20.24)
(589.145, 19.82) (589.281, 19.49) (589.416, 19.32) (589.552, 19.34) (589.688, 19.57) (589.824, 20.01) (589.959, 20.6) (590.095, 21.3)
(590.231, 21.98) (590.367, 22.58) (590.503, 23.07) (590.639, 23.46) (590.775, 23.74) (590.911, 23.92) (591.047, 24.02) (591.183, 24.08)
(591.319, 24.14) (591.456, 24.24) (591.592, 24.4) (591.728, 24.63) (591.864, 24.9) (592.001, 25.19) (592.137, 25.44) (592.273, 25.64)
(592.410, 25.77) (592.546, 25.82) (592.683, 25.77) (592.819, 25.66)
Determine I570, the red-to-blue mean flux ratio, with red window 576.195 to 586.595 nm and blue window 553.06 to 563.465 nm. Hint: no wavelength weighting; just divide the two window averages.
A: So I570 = 1.1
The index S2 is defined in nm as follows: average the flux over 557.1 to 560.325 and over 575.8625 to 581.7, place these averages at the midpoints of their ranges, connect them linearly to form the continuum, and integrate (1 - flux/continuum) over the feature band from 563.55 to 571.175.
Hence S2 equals -0.12 nm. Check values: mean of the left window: 22.5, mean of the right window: 26.7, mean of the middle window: 24.7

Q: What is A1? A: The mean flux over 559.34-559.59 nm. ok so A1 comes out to 23.9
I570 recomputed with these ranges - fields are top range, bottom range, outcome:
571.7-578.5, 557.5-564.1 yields 1.07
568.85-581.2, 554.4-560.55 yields 1.10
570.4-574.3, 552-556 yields 1.00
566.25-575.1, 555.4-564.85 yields 1.04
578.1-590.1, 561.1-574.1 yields 0.98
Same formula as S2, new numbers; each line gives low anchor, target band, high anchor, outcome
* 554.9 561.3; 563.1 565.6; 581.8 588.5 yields -0.092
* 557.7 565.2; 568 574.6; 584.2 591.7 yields -0.303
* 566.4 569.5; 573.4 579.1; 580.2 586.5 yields -0.209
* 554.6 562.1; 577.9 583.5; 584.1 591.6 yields -0.499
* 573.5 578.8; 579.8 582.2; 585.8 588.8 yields -0.230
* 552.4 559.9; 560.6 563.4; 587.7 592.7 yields -0.221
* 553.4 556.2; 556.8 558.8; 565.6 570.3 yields 0.194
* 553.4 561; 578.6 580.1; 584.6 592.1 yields -0.163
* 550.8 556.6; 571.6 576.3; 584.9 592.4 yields -0.225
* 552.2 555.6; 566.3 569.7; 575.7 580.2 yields 0.112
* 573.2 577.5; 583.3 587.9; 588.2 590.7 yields -0.423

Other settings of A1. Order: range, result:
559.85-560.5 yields 22.6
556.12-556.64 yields 23.9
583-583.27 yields 21.9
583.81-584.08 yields 24.2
